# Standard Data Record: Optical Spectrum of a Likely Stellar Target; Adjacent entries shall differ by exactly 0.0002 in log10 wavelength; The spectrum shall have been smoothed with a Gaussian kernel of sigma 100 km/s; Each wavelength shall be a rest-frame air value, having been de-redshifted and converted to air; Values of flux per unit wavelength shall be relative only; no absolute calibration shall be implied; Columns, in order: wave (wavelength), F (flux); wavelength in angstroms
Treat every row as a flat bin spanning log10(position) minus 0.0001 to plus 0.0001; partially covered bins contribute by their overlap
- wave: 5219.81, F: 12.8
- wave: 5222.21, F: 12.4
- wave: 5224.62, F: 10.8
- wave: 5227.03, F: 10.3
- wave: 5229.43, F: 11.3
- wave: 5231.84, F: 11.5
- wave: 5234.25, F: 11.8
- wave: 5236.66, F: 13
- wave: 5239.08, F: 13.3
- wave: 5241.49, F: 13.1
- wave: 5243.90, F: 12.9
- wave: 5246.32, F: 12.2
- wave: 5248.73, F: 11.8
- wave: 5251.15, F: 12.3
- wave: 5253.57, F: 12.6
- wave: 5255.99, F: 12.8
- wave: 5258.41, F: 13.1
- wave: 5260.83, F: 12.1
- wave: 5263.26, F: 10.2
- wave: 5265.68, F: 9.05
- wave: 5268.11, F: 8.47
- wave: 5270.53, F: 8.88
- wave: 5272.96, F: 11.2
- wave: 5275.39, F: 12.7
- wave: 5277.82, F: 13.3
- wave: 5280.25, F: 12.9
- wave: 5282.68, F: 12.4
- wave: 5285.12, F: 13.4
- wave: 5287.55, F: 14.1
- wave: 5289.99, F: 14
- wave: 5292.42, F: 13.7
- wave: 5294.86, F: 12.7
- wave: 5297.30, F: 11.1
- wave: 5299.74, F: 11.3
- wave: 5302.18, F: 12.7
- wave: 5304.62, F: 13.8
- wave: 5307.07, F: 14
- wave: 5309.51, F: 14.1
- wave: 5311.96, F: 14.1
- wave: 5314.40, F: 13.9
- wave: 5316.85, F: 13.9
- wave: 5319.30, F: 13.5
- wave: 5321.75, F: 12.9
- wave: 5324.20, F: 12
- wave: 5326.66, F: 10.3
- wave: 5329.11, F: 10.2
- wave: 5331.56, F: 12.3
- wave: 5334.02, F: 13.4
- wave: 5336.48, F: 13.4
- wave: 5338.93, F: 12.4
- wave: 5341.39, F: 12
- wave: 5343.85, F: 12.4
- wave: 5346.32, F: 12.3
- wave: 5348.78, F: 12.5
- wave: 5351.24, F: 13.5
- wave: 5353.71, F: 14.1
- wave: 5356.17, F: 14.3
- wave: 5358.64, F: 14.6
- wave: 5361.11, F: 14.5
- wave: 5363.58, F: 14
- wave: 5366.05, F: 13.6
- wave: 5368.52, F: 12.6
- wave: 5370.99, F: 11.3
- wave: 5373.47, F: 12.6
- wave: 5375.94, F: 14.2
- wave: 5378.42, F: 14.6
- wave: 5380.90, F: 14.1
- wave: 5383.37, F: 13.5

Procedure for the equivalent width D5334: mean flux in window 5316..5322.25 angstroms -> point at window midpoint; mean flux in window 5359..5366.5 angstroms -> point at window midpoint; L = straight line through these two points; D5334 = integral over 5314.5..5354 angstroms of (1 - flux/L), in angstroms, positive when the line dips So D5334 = 3.3 angstroms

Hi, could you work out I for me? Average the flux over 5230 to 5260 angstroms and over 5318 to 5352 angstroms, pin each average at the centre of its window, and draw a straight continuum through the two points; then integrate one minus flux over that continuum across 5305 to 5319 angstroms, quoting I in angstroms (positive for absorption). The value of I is -1.77 angstroms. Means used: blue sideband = 12.5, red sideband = 12.4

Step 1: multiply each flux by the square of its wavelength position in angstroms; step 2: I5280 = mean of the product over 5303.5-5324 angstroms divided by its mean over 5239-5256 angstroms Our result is 1.1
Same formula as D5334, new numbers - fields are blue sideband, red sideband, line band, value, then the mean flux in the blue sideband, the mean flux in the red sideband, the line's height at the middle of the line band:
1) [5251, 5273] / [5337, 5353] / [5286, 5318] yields -4.25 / 11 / 12.6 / 11.8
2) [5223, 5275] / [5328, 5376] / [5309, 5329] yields -0.57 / 11.6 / 13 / 12.5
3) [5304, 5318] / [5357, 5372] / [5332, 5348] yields 1.26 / 14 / 13.5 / 13.7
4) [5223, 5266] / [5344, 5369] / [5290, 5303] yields 0.27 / 12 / 13.6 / 12.7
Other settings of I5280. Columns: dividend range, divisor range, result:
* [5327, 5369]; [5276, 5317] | 1.00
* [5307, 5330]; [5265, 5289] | 1.11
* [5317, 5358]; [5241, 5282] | 1.11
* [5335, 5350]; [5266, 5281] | 1.16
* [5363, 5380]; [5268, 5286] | 1.16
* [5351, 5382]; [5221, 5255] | 1.19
